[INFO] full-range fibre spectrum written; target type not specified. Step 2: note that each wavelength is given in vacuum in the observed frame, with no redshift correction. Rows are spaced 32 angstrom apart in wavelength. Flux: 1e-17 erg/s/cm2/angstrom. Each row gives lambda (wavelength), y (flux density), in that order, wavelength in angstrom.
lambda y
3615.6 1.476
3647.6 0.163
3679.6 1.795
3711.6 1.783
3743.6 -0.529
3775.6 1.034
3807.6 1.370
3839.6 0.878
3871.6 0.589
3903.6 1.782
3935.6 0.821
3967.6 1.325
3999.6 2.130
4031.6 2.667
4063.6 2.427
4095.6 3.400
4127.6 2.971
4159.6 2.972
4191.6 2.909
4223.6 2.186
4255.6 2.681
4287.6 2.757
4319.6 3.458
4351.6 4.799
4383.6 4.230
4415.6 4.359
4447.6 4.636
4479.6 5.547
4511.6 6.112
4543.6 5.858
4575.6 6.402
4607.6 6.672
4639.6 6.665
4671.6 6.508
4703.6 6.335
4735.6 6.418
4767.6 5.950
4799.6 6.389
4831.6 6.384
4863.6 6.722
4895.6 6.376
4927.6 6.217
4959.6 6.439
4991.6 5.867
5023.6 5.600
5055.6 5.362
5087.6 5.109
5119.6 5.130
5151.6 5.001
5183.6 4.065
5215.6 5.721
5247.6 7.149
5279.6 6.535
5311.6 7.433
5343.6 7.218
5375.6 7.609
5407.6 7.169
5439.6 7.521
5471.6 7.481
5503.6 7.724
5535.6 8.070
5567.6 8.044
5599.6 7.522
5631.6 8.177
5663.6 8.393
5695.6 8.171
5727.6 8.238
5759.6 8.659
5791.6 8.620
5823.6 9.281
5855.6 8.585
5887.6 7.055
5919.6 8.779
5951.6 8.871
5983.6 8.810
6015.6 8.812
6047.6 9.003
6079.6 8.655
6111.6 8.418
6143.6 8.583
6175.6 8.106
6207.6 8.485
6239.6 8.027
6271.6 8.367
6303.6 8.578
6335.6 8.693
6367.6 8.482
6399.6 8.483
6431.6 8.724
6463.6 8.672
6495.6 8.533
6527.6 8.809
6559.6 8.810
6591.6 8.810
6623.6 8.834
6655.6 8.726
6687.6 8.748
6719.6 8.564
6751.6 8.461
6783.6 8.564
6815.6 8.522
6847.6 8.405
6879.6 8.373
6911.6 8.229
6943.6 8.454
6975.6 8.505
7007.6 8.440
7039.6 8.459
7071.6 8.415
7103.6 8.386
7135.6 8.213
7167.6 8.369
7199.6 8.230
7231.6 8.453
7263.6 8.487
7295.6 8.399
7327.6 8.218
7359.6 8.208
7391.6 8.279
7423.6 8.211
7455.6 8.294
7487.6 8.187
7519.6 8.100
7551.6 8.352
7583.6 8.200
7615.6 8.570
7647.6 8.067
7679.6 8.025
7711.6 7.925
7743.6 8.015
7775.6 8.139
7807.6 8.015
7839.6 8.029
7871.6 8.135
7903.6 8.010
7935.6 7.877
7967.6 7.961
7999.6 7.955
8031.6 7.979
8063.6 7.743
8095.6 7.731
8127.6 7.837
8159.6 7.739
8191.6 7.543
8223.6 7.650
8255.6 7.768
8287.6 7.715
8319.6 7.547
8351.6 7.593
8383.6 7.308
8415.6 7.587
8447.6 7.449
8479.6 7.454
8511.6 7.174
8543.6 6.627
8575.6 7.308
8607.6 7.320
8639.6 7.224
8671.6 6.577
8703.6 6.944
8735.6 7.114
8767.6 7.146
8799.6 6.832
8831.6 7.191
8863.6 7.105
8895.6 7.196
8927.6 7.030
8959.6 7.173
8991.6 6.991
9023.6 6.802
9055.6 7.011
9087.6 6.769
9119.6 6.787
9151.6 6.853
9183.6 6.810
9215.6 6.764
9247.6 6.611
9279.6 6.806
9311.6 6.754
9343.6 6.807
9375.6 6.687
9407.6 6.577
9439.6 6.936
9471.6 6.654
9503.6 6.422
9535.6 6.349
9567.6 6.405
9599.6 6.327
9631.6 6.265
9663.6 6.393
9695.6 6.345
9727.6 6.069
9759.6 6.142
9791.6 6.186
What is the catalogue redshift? 0.00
